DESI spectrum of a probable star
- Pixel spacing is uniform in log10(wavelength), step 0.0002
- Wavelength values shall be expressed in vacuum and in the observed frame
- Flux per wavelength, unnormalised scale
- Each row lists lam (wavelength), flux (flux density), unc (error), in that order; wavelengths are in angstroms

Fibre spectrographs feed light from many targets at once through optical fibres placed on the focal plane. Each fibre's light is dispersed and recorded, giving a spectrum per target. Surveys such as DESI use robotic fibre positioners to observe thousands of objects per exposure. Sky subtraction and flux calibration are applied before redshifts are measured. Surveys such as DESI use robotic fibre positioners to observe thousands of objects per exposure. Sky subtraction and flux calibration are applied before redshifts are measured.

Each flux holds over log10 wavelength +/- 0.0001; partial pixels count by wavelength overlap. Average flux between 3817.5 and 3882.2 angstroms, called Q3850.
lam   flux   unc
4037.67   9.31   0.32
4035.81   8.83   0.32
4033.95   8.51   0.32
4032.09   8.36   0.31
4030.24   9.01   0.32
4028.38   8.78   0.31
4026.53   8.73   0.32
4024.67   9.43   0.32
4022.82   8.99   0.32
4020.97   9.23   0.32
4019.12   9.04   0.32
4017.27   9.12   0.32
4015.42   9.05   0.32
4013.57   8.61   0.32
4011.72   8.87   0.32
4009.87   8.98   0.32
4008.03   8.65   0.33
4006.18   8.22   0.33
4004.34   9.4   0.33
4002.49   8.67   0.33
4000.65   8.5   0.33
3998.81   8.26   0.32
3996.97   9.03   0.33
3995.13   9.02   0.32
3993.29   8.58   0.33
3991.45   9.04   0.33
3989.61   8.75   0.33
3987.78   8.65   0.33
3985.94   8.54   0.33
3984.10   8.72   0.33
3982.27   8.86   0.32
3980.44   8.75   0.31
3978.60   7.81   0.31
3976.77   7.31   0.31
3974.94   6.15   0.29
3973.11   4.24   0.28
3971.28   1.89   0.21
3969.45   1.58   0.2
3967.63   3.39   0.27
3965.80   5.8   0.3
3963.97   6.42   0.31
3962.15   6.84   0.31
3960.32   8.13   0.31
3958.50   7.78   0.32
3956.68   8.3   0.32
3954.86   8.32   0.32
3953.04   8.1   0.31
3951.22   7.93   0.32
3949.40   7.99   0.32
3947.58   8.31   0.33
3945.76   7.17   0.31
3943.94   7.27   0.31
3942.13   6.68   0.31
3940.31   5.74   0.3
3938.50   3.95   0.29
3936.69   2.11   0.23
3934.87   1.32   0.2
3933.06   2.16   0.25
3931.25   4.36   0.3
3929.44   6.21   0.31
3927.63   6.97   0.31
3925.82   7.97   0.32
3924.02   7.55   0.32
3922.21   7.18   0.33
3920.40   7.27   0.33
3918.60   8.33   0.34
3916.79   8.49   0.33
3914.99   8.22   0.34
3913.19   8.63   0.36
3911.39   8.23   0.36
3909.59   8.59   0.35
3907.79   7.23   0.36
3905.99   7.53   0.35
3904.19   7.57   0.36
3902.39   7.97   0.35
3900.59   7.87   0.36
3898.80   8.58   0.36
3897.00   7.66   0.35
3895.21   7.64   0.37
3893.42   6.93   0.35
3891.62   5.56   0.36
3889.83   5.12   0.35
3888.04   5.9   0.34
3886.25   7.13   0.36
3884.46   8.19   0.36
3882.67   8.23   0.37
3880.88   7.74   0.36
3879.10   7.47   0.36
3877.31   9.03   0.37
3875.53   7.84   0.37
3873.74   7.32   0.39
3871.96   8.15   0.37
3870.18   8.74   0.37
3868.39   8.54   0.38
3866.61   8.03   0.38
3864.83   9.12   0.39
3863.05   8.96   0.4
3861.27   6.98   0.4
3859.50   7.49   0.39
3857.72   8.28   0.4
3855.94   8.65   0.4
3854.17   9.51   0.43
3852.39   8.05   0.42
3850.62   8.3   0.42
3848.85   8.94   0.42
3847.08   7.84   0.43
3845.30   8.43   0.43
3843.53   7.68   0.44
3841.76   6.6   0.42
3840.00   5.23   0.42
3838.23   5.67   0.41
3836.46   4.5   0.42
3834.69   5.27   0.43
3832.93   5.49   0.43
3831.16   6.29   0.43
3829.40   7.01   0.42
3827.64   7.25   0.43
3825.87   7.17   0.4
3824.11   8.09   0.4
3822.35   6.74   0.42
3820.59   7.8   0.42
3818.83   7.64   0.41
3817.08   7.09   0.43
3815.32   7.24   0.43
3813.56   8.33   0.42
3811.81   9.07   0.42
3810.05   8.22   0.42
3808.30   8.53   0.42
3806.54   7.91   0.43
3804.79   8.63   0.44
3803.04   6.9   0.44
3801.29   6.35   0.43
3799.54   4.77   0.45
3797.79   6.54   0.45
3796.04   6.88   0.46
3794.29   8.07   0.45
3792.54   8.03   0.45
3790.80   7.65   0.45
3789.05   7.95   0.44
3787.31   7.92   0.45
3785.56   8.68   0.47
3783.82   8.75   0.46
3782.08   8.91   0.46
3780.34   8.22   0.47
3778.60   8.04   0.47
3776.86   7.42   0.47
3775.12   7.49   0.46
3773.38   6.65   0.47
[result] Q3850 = 7.56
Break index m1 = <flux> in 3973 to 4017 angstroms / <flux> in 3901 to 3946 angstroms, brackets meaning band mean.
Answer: 1.28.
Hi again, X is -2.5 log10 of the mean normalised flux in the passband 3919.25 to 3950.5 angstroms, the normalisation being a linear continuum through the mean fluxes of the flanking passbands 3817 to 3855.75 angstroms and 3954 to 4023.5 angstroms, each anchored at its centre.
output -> 0.26 mag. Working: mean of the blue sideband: 7.15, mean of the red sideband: 7.78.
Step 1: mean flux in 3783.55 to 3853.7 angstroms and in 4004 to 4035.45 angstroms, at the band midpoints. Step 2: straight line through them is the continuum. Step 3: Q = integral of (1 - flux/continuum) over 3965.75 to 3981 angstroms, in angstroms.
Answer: 6.1 angstroms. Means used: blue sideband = 7.34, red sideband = 8.87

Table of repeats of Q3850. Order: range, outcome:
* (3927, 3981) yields 5.94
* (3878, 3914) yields 7.49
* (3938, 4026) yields 7.7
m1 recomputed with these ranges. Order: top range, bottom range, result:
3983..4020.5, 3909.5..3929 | 1.12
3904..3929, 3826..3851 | 1.16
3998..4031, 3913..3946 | 1.45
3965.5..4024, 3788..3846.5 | 1.10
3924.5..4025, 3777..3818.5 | 0.93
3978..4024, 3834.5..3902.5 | 1.16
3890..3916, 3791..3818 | 1.02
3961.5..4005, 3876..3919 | 0.95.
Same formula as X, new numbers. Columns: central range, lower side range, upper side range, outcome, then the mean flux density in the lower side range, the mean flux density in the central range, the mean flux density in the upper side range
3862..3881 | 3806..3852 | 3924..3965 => -0.19 mag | 7.25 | 8.28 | 6.39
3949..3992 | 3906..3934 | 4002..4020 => 0.16 mag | 7.16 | 7.03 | 8.86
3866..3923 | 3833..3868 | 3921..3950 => -0.17 mag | 7.52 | 7.71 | 5.8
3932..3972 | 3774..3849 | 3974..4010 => 0.38 mag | 7.36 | 5.8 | 8.48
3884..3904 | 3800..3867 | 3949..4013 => 0.06 mag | 7.49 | 7.13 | 7.59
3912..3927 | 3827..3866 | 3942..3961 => -0.03 mag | 7.35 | 7.94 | 7.86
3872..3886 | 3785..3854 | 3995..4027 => -0.02 mag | 7.32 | 7.95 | 8.88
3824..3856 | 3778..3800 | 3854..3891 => 0.11 mag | 7.77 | 7.1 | 7.88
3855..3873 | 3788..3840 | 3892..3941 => -0.20 mag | 7.11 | 8.29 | 6.74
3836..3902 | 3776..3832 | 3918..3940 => -0.18 mag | 7.63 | 7.64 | 5.41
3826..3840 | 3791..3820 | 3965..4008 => 0.25 mag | 7.52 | 5.94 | 7.39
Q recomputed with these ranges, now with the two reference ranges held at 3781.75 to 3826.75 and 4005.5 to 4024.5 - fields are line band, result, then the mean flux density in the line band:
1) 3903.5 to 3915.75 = 0.42 angstroms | 8.01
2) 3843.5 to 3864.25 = -0.87 angstroms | 8.3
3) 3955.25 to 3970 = 4.08 angstroms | 6.22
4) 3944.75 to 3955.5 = 0.72 angstroms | 7.95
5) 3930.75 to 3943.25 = 6.88 angstroms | 3.8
